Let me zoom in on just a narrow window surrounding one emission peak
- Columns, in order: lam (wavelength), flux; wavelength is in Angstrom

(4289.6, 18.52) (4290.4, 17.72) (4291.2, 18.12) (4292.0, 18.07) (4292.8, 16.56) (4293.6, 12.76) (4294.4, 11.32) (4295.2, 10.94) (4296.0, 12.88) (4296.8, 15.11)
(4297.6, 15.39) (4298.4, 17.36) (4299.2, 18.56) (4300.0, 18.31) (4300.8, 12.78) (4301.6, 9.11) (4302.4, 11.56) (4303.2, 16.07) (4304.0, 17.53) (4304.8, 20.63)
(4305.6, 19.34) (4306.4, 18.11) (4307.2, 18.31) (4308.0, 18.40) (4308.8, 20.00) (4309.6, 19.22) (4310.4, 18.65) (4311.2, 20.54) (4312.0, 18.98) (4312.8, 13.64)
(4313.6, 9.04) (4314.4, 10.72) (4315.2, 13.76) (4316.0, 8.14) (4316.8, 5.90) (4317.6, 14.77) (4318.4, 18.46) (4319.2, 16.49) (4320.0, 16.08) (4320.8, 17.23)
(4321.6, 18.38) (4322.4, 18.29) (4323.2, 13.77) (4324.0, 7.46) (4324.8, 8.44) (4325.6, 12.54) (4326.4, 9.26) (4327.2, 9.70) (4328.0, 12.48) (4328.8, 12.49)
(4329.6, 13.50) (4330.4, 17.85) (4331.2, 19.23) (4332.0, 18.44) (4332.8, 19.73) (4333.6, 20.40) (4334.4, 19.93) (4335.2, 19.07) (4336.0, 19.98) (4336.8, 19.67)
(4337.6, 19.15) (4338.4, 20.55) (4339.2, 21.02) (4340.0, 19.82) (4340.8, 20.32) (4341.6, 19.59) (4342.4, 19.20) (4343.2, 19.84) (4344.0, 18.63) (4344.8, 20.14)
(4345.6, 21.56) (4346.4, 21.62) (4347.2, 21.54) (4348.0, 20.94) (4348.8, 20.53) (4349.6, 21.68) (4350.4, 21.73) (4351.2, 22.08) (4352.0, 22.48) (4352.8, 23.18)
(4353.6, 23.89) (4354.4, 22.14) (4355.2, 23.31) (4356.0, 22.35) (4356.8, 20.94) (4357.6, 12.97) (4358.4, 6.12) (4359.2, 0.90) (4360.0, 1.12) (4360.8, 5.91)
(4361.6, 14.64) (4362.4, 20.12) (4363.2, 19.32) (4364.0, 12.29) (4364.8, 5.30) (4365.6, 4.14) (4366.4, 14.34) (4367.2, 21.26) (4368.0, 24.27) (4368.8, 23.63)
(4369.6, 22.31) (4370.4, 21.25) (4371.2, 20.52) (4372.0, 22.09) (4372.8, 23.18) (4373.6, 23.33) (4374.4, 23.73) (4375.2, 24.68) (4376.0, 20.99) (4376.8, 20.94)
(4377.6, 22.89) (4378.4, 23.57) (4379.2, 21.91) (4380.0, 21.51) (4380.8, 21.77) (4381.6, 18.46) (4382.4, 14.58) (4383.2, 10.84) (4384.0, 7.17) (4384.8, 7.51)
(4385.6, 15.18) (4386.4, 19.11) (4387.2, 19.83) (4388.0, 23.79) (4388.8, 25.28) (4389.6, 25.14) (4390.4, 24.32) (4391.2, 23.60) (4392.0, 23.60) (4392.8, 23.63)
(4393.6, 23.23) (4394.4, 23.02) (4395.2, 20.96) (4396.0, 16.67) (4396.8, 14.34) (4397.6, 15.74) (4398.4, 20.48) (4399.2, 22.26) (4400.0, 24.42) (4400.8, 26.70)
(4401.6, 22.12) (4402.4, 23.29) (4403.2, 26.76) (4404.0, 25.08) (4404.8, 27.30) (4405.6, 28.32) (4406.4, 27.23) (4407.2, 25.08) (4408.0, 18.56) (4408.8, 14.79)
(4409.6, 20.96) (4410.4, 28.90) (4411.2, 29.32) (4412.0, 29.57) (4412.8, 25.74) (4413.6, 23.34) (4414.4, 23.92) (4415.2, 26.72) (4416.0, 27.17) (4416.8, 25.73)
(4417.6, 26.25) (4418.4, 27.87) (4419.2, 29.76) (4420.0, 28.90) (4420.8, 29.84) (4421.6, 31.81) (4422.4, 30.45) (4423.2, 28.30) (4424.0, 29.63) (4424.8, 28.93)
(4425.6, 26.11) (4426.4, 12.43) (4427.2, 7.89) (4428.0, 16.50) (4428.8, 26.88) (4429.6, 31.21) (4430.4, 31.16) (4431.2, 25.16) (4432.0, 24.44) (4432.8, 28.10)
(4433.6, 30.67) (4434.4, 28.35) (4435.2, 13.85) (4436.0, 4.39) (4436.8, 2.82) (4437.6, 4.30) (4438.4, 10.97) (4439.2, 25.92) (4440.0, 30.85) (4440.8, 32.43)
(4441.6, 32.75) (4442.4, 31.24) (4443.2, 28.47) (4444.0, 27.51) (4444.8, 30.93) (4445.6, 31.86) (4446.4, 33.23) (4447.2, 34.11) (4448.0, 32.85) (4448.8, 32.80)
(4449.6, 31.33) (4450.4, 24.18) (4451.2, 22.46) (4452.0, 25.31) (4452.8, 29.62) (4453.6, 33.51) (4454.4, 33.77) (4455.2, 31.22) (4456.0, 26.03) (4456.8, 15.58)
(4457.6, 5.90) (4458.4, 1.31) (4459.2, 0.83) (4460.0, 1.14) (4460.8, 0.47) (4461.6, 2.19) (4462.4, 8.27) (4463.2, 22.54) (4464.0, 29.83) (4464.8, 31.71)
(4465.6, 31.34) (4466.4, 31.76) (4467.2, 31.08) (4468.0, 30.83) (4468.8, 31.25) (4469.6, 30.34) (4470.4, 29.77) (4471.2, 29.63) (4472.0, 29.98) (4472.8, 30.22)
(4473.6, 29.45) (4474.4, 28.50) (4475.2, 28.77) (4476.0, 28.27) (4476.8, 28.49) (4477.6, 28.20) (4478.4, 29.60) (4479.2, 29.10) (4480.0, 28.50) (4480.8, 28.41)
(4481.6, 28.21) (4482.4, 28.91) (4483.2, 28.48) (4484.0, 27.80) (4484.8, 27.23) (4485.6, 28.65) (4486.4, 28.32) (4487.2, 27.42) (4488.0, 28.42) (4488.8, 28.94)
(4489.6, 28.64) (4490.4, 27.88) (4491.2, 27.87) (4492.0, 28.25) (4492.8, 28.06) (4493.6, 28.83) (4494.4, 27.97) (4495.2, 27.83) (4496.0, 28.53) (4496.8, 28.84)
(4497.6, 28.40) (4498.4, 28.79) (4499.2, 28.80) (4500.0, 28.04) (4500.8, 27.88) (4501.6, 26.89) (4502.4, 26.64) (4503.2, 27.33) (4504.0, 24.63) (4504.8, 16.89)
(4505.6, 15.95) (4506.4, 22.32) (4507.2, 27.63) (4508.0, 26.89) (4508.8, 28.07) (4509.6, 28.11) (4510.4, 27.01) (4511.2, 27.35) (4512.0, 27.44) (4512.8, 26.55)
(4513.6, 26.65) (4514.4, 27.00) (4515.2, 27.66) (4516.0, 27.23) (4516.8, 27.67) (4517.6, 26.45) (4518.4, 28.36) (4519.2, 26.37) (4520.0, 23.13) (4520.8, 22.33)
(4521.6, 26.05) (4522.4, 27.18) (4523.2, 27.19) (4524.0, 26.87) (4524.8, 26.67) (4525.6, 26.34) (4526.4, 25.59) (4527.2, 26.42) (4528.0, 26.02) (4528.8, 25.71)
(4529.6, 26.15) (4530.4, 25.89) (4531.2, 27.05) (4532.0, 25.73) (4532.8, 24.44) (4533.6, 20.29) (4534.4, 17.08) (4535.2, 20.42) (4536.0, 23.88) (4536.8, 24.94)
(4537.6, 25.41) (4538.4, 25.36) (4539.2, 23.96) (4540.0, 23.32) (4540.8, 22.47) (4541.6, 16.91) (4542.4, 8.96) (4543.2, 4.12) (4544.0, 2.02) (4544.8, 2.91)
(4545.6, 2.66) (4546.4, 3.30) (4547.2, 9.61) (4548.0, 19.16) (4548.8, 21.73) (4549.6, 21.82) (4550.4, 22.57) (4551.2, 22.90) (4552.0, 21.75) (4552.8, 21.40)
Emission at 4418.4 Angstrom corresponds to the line Lyman alpha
